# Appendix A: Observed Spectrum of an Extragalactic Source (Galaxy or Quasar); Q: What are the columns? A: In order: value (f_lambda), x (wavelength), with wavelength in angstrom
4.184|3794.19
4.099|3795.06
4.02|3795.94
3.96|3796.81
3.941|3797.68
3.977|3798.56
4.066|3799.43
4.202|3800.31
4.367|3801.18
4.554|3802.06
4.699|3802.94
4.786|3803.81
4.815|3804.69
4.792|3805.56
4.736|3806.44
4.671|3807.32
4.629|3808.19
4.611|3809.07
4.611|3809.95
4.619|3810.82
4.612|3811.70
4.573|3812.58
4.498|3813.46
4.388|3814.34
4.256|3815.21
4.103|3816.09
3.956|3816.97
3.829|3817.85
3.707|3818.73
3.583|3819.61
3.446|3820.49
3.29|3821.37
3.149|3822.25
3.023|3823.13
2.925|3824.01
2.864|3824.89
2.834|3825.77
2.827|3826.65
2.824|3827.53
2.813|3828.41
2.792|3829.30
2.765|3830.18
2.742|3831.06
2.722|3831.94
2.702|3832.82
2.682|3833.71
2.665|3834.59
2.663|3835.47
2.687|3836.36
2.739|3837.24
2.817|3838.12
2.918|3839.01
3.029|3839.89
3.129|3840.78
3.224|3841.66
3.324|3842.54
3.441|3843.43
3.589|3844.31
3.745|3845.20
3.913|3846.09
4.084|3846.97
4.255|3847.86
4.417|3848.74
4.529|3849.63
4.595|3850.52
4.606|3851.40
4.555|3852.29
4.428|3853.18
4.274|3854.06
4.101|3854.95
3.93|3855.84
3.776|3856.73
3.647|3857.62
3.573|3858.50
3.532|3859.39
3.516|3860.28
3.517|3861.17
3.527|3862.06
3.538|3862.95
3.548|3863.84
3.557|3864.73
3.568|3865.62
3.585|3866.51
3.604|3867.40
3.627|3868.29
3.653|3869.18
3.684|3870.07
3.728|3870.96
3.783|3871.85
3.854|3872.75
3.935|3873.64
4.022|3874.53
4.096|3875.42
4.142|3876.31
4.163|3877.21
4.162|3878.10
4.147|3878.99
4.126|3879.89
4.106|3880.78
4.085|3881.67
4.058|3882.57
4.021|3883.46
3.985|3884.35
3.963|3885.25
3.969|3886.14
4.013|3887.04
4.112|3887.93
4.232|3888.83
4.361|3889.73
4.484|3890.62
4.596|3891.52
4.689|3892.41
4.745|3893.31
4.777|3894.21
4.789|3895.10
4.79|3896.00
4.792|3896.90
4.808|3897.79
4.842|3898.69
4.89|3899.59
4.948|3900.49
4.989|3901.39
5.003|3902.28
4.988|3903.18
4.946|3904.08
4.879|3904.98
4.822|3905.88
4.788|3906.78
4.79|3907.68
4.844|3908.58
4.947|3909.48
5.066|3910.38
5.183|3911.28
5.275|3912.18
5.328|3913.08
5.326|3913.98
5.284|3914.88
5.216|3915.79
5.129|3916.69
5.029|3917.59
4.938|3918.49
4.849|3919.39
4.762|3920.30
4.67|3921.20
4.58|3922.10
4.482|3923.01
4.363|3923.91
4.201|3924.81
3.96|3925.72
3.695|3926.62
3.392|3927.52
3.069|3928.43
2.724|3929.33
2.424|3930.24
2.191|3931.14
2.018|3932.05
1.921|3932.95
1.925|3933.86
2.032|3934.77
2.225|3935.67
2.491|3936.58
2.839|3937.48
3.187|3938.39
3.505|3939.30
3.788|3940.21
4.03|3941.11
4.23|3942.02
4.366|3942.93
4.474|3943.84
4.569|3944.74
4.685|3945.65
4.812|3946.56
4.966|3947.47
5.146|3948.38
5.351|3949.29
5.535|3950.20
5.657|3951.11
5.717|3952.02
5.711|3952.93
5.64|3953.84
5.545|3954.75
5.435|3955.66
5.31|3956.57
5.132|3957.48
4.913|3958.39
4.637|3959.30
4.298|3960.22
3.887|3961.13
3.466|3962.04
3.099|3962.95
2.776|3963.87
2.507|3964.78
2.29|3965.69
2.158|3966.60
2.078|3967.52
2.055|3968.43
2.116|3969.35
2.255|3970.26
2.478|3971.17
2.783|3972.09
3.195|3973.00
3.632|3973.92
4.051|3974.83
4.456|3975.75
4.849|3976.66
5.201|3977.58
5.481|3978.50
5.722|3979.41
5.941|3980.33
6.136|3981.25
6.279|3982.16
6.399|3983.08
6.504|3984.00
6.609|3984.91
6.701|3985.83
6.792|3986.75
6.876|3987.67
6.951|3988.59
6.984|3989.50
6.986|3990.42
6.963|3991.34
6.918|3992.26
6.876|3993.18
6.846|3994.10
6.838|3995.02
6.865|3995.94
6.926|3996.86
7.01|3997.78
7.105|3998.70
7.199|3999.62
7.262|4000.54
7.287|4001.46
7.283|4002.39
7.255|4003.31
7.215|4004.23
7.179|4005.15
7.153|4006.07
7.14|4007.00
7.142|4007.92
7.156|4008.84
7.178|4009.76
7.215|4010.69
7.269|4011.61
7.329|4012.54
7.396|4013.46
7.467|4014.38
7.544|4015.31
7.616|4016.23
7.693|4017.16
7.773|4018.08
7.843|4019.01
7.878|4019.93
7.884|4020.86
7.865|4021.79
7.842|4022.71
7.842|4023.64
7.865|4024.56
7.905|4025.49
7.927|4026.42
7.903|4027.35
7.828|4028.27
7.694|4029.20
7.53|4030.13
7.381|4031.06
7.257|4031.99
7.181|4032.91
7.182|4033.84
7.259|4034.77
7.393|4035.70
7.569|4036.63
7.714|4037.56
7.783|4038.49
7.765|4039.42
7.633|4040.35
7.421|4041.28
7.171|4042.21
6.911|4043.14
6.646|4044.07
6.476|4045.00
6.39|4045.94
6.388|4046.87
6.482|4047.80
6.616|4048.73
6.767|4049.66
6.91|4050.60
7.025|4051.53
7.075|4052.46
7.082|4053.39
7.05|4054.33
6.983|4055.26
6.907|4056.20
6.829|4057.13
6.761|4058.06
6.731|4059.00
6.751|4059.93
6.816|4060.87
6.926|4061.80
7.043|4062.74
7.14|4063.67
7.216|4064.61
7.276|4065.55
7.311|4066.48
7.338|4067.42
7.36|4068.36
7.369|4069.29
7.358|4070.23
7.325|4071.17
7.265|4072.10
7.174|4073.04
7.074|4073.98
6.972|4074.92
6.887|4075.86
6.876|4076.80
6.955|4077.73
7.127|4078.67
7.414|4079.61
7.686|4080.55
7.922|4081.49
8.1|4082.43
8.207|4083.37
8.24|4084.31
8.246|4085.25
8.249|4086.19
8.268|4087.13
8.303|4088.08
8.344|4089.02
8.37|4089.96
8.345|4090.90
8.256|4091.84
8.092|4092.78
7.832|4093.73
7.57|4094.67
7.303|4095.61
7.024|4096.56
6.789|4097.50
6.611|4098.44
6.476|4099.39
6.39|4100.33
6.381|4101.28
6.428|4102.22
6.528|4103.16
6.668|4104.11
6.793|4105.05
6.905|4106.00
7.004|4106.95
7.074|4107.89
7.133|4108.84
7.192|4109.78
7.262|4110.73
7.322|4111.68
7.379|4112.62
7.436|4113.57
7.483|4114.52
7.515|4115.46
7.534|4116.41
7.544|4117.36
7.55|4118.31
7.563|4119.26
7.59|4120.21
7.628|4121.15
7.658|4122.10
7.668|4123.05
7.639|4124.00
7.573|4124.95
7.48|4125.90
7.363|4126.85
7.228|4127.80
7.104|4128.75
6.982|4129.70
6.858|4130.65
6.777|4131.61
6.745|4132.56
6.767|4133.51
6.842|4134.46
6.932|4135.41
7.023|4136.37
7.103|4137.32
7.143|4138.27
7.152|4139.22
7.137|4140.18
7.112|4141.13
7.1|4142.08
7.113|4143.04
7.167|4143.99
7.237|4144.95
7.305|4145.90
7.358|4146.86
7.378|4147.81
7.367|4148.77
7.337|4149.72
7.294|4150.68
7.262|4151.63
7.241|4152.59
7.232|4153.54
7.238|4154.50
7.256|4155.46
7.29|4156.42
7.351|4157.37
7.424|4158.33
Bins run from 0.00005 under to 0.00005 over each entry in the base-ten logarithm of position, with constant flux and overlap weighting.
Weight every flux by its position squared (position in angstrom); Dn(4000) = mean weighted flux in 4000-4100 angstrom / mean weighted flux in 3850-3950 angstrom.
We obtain 1.91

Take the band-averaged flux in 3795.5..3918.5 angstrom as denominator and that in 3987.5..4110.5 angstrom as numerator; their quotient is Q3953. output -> 1.8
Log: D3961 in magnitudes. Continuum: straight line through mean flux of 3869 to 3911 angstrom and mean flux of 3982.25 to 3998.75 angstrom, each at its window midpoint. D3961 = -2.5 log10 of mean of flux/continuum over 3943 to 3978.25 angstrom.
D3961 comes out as 0.41 mag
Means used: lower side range 4.43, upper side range 6.82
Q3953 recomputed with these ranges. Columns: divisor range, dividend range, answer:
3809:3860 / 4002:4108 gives 2.04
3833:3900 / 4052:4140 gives 1.86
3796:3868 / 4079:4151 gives 1.97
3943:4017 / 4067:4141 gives 1.31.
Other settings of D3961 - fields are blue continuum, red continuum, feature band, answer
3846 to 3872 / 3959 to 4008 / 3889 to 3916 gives -0.11 mag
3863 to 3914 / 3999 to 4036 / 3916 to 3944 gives 0.43 mag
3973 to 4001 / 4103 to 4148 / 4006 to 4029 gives -0.17 mag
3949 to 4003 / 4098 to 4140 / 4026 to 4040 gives -0.25 mag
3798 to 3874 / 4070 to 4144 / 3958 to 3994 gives 0.18 mag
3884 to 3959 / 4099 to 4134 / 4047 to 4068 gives -0.10 mag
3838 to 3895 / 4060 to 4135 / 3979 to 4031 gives -0.20 mag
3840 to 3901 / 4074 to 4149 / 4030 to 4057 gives -0.11 mag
